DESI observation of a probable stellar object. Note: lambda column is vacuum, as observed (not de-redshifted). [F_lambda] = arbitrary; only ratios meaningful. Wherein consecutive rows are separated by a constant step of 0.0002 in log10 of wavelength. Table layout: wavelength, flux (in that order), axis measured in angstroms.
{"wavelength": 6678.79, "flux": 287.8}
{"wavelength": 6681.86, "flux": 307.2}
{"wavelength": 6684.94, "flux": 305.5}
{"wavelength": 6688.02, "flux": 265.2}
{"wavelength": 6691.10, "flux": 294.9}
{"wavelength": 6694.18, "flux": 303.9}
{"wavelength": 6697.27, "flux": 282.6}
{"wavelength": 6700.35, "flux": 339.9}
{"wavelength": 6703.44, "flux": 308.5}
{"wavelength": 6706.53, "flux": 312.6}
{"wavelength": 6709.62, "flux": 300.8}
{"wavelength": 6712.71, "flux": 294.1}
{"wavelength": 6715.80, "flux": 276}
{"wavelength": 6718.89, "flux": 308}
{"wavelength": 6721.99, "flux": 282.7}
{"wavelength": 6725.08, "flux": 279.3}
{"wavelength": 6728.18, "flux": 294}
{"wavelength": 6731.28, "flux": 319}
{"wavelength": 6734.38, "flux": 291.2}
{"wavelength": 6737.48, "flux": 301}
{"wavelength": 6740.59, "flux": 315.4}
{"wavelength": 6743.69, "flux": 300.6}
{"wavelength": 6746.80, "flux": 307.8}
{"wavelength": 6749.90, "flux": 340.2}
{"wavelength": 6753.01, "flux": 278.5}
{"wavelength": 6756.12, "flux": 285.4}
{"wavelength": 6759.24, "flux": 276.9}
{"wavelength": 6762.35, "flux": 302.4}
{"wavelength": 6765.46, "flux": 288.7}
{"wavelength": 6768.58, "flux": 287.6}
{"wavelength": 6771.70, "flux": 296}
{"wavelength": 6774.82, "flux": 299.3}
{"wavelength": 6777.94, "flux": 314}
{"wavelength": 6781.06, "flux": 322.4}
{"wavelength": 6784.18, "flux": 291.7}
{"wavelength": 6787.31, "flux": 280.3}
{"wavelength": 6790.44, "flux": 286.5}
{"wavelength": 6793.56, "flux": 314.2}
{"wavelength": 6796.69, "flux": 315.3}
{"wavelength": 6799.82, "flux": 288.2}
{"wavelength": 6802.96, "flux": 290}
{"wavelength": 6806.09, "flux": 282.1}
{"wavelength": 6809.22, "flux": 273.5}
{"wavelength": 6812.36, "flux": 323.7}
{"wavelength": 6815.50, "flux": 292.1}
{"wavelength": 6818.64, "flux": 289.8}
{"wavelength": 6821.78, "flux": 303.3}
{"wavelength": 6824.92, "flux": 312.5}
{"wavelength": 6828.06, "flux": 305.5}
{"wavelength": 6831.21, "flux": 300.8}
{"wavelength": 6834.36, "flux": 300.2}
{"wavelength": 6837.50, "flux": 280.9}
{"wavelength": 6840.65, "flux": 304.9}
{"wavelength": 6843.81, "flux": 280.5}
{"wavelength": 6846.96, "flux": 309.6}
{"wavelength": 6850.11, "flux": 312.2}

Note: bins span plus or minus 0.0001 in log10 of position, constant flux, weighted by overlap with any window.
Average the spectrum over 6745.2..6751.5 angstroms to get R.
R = 324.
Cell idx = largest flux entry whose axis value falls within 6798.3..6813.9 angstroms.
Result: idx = 323.7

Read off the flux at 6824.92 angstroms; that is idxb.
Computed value 312.5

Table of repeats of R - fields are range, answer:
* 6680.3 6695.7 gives 295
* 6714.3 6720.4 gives 292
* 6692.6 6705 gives 309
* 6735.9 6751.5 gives 313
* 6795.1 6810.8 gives 290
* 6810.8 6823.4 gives 302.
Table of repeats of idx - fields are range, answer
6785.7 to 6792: 286.5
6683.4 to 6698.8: 305.5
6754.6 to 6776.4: 302.4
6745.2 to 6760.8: 340.2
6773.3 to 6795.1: 322.4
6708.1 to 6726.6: 308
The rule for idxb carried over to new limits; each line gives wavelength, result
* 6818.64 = 289.8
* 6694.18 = 303.9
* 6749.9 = 340.2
